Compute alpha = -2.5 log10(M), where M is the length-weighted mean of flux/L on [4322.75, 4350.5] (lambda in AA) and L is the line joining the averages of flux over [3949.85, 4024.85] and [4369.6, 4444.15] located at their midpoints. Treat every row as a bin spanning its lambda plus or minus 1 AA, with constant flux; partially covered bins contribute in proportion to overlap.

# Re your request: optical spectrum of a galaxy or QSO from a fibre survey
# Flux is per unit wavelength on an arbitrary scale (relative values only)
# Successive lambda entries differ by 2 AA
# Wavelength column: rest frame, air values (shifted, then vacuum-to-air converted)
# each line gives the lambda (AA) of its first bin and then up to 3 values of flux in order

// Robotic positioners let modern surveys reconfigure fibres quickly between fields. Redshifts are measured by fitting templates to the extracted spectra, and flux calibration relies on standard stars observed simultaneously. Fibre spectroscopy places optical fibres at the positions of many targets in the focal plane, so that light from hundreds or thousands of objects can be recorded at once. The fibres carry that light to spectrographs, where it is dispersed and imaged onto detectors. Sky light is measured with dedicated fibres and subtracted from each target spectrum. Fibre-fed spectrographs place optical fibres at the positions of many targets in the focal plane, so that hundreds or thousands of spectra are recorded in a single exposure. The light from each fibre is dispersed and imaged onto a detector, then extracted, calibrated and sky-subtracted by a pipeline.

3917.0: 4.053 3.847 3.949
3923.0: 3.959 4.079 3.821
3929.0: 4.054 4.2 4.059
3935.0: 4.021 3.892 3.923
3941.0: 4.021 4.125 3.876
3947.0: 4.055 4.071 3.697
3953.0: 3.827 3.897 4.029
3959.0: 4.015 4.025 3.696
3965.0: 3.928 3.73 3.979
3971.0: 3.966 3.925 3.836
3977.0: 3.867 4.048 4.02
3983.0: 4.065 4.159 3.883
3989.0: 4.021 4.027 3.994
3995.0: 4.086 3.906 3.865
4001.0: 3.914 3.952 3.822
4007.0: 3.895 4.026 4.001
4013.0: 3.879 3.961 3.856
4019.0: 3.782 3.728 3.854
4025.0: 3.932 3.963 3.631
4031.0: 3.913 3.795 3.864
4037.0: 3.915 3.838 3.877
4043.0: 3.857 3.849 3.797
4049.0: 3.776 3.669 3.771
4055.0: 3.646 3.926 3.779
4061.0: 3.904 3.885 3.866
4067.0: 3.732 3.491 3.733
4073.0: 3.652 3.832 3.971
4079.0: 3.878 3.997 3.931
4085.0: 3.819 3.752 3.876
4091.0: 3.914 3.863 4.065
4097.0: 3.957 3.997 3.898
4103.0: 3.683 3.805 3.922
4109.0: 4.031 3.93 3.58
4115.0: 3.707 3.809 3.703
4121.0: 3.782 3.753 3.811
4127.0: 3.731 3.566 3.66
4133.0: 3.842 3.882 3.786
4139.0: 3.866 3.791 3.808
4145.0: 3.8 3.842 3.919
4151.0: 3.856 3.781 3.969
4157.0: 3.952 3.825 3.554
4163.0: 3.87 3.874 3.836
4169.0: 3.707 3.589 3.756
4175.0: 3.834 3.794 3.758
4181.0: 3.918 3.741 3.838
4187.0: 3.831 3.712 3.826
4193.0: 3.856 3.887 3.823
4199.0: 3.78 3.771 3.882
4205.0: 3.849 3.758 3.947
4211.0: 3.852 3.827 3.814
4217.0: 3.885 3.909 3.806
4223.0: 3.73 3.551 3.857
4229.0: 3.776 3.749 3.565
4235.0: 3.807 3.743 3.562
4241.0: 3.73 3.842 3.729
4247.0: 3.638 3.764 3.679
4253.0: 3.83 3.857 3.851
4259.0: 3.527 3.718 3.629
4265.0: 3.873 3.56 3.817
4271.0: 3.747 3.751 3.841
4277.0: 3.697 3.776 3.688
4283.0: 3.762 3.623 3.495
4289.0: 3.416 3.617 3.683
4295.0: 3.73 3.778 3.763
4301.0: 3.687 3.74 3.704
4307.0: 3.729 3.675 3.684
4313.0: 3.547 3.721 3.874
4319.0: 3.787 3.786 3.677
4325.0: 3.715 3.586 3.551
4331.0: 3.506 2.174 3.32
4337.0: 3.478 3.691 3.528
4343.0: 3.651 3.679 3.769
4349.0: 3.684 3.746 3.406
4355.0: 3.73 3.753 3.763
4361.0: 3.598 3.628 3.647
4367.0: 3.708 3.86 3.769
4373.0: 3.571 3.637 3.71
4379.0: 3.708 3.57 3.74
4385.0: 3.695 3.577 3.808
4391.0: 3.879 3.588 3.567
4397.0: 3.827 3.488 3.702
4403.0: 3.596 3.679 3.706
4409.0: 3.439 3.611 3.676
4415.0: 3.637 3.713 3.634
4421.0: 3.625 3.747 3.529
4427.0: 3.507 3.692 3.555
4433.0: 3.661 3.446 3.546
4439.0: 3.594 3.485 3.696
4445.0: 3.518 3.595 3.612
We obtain 0.06 mag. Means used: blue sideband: 3.92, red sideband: 3.64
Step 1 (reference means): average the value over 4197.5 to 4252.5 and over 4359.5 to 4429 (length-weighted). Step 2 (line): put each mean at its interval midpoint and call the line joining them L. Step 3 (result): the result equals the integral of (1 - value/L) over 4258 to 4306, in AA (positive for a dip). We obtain 0.5 AA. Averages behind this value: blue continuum 3.77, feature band 3.69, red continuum 3.66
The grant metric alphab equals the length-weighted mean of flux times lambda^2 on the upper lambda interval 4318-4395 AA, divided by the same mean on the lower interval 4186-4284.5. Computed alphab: 1.02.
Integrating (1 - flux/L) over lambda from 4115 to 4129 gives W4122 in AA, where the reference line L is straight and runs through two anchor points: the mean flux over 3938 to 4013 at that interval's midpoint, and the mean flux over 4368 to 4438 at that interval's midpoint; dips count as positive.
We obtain 0.4 AA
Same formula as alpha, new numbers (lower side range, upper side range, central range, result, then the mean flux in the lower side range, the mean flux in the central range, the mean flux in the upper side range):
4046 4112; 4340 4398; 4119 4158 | 0.00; 3.84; 3.81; 3.68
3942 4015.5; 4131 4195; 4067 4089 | 0.02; 3.95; 3.81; 3.81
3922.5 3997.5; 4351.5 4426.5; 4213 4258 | 0.00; 3.97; 3.76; 3.66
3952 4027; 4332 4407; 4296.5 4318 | -0.01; 3.93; 3.72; 3.62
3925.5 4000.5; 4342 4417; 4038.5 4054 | 0.03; 3.96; 3.8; 3.67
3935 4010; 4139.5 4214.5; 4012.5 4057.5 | 0.02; 3.95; 3.83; 3.82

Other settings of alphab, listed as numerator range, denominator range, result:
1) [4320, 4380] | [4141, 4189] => 1.03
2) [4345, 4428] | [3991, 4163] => 1.10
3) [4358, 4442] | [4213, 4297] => 1.05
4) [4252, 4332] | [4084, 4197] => 1.04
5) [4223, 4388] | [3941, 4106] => 1.08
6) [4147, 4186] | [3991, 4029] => 1.05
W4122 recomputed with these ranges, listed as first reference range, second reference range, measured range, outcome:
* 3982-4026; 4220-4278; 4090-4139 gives 0.30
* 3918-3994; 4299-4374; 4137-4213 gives -0.97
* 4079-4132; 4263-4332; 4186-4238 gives -0.64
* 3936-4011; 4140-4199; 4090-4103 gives -0.22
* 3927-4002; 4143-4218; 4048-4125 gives 1.16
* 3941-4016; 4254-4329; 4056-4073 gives 0.44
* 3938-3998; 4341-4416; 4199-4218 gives -0.26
